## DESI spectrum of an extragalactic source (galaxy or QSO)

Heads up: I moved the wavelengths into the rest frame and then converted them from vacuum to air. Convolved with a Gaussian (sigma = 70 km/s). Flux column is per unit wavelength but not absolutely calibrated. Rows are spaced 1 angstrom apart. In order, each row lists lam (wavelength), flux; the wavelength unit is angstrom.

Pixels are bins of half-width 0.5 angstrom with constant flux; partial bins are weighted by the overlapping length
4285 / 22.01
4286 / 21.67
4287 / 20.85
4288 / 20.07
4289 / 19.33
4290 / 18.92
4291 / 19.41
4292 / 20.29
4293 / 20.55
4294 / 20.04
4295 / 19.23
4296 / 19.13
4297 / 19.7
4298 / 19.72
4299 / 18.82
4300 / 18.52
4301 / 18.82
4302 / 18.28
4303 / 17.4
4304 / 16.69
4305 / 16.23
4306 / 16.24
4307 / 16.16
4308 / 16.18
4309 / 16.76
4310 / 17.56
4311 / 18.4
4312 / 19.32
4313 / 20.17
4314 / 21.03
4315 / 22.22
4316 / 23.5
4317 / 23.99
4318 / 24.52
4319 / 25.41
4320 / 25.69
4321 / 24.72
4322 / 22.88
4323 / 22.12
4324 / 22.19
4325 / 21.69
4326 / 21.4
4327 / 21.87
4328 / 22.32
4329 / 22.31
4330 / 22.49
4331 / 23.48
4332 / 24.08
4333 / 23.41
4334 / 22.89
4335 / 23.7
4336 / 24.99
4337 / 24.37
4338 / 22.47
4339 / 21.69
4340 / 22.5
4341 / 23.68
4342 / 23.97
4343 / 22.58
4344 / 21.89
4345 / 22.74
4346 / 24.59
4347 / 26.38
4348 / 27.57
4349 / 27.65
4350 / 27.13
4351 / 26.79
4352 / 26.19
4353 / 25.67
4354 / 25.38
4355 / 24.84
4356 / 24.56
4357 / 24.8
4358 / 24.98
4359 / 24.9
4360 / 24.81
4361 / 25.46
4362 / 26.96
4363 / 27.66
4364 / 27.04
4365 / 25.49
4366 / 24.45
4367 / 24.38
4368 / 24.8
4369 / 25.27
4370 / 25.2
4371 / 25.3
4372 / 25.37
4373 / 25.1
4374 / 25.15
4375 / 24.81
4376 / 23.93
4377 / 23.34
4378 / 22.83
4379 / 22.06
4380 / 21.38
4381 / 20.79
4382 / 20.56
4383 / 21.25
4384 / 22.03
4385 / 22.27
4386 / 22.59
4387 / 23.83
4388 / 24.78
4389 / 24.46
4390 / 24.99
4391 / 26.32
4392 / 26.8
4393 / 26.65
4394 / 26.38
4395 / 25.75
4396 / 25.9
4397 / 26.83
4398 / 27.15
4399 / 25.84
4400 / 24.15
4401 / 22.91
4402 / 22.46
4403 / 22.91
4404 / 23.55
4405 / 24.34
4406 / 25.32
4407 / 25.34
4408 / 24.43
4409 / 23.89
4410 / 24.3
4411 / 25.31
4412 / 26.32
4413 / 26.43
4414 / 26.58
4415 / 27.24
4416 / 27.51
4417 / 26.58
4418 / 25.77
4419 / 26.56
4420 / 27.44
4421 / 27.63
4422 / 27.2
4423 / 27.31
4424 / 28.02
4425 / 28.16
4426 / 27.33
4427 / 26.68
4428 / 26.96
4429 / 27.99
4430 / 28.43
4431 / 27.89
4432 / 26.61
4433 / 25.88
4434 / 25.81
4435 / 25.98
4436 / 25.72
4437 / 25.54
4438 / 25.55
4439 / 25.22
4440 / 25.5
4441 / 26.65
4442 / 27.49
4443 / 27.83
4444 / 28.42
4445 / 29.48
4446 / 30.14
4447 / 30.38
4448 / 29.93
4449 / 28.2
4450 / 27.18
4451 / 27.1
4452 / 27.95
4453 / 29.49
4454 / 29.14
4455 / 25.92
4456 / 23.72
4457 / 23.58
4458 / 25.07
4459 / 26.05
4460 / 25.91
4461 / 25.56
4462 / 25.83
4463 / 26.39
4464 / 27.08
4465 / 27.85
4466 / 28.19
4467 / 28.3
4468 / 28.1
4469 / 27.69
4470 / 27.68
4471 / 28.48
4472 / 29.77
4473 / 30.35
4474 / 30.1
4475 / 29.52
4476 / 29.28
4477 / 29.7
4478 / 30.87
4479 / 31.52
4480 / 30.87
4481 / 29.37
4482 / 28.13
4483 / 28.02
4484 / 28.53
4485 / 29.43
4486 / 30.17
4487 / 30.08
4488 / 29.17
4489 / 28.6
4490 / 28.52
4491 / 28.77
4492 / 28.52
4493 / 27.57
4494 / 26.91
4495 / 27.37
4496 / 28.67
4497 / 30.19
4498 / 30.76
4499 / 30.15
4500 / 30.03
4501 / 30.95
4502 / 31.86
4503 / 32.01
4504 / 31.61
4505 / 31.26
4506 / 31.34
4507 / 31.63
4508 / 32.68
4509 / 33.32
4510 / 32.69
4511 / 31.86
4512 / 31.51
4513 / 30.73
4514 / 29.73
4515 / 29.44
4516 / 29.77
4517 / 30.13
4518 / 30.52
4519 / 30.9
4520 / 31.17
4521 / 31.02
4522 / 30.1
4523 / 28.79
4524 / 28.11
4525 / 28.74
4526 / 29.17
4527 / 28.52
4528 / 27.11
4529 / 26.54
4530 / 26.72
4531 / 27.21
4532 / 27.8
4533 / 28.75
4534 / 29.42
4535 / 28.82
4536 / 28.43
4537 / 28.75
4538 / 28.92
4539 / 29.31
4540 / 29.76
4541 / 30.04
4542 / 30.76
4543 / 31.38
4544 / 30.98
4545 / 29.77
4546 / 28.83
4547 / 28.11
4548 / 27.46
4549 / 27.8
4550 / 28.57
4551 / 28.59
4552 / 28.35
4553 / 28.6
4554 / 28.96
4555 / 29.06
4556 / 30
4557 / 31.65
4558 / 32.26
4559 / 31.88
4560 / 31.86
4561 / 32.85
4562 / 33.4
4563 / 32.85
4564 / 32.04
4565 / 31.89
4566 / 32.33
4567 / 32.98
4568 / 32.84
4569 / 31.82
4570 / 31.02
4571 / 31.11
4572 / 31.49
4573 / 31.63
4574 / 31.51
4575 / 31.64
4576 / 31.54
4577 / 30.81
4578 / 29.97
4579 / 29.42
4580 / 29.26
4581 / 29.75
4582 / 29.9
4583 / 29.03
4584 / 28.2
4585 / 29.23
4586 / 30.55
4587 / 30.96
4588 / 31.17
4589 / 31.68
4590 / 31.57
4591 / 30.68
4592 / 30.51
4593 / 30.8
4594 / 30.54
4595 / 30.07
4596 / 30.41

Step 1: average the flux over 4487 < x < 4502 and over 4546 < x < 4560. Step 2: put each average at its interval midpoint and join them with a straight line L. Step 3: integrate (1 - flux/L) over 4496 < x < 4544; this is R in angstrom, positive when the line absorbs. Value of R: -1.2 angstrom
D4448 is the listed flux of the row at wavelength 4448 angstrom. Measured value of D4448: 29.93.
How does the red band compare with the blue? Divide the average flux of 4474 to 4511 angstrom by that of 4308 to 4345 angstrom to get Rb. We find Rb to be 1.34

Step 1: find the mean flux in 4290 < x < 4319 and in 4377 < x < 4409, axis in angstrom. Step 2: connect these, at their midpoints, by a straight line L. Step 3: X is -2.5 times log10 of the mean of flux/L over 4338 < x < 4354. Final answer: -0.15 mag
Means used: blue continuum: 19.3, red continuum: 24.1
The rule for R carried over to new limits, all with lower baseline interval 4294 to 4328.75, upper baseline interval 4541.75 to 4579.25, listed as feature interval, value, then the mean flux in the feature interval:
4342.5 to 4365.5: -3.6 angstrom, 25.5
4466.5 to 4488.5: -1.7 angstrom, 29.3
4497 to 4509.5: -1.4 angstrom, 31.4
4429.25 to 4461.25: -1.4 angstrom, 27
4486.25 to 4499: -0.4 angstrom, 28.8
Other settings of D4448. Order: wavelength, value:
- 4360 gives 24.81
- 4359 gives 24.9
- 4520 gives 31.17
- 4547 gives 28.11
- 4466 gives 28.19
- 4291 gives 19.41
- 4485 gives 29.43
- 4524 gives 28.11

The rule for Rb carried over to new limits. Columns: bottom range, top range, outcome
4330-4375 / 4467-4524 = 1.21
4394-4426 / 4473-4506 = 1.15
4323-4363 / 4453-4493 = 1.17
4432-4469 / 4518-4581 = 1.11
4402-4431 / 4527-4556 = 1.10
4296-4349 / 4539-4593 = 1.41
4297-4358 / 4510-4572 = 1.35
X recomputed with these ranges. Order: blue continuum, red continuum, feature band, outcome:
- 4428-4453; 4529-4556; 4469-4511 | -0.07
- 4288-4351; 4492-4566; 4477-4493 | -0.04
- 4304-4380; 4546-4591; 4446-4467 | 0.00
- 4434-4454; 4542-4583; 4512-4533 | 0.02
